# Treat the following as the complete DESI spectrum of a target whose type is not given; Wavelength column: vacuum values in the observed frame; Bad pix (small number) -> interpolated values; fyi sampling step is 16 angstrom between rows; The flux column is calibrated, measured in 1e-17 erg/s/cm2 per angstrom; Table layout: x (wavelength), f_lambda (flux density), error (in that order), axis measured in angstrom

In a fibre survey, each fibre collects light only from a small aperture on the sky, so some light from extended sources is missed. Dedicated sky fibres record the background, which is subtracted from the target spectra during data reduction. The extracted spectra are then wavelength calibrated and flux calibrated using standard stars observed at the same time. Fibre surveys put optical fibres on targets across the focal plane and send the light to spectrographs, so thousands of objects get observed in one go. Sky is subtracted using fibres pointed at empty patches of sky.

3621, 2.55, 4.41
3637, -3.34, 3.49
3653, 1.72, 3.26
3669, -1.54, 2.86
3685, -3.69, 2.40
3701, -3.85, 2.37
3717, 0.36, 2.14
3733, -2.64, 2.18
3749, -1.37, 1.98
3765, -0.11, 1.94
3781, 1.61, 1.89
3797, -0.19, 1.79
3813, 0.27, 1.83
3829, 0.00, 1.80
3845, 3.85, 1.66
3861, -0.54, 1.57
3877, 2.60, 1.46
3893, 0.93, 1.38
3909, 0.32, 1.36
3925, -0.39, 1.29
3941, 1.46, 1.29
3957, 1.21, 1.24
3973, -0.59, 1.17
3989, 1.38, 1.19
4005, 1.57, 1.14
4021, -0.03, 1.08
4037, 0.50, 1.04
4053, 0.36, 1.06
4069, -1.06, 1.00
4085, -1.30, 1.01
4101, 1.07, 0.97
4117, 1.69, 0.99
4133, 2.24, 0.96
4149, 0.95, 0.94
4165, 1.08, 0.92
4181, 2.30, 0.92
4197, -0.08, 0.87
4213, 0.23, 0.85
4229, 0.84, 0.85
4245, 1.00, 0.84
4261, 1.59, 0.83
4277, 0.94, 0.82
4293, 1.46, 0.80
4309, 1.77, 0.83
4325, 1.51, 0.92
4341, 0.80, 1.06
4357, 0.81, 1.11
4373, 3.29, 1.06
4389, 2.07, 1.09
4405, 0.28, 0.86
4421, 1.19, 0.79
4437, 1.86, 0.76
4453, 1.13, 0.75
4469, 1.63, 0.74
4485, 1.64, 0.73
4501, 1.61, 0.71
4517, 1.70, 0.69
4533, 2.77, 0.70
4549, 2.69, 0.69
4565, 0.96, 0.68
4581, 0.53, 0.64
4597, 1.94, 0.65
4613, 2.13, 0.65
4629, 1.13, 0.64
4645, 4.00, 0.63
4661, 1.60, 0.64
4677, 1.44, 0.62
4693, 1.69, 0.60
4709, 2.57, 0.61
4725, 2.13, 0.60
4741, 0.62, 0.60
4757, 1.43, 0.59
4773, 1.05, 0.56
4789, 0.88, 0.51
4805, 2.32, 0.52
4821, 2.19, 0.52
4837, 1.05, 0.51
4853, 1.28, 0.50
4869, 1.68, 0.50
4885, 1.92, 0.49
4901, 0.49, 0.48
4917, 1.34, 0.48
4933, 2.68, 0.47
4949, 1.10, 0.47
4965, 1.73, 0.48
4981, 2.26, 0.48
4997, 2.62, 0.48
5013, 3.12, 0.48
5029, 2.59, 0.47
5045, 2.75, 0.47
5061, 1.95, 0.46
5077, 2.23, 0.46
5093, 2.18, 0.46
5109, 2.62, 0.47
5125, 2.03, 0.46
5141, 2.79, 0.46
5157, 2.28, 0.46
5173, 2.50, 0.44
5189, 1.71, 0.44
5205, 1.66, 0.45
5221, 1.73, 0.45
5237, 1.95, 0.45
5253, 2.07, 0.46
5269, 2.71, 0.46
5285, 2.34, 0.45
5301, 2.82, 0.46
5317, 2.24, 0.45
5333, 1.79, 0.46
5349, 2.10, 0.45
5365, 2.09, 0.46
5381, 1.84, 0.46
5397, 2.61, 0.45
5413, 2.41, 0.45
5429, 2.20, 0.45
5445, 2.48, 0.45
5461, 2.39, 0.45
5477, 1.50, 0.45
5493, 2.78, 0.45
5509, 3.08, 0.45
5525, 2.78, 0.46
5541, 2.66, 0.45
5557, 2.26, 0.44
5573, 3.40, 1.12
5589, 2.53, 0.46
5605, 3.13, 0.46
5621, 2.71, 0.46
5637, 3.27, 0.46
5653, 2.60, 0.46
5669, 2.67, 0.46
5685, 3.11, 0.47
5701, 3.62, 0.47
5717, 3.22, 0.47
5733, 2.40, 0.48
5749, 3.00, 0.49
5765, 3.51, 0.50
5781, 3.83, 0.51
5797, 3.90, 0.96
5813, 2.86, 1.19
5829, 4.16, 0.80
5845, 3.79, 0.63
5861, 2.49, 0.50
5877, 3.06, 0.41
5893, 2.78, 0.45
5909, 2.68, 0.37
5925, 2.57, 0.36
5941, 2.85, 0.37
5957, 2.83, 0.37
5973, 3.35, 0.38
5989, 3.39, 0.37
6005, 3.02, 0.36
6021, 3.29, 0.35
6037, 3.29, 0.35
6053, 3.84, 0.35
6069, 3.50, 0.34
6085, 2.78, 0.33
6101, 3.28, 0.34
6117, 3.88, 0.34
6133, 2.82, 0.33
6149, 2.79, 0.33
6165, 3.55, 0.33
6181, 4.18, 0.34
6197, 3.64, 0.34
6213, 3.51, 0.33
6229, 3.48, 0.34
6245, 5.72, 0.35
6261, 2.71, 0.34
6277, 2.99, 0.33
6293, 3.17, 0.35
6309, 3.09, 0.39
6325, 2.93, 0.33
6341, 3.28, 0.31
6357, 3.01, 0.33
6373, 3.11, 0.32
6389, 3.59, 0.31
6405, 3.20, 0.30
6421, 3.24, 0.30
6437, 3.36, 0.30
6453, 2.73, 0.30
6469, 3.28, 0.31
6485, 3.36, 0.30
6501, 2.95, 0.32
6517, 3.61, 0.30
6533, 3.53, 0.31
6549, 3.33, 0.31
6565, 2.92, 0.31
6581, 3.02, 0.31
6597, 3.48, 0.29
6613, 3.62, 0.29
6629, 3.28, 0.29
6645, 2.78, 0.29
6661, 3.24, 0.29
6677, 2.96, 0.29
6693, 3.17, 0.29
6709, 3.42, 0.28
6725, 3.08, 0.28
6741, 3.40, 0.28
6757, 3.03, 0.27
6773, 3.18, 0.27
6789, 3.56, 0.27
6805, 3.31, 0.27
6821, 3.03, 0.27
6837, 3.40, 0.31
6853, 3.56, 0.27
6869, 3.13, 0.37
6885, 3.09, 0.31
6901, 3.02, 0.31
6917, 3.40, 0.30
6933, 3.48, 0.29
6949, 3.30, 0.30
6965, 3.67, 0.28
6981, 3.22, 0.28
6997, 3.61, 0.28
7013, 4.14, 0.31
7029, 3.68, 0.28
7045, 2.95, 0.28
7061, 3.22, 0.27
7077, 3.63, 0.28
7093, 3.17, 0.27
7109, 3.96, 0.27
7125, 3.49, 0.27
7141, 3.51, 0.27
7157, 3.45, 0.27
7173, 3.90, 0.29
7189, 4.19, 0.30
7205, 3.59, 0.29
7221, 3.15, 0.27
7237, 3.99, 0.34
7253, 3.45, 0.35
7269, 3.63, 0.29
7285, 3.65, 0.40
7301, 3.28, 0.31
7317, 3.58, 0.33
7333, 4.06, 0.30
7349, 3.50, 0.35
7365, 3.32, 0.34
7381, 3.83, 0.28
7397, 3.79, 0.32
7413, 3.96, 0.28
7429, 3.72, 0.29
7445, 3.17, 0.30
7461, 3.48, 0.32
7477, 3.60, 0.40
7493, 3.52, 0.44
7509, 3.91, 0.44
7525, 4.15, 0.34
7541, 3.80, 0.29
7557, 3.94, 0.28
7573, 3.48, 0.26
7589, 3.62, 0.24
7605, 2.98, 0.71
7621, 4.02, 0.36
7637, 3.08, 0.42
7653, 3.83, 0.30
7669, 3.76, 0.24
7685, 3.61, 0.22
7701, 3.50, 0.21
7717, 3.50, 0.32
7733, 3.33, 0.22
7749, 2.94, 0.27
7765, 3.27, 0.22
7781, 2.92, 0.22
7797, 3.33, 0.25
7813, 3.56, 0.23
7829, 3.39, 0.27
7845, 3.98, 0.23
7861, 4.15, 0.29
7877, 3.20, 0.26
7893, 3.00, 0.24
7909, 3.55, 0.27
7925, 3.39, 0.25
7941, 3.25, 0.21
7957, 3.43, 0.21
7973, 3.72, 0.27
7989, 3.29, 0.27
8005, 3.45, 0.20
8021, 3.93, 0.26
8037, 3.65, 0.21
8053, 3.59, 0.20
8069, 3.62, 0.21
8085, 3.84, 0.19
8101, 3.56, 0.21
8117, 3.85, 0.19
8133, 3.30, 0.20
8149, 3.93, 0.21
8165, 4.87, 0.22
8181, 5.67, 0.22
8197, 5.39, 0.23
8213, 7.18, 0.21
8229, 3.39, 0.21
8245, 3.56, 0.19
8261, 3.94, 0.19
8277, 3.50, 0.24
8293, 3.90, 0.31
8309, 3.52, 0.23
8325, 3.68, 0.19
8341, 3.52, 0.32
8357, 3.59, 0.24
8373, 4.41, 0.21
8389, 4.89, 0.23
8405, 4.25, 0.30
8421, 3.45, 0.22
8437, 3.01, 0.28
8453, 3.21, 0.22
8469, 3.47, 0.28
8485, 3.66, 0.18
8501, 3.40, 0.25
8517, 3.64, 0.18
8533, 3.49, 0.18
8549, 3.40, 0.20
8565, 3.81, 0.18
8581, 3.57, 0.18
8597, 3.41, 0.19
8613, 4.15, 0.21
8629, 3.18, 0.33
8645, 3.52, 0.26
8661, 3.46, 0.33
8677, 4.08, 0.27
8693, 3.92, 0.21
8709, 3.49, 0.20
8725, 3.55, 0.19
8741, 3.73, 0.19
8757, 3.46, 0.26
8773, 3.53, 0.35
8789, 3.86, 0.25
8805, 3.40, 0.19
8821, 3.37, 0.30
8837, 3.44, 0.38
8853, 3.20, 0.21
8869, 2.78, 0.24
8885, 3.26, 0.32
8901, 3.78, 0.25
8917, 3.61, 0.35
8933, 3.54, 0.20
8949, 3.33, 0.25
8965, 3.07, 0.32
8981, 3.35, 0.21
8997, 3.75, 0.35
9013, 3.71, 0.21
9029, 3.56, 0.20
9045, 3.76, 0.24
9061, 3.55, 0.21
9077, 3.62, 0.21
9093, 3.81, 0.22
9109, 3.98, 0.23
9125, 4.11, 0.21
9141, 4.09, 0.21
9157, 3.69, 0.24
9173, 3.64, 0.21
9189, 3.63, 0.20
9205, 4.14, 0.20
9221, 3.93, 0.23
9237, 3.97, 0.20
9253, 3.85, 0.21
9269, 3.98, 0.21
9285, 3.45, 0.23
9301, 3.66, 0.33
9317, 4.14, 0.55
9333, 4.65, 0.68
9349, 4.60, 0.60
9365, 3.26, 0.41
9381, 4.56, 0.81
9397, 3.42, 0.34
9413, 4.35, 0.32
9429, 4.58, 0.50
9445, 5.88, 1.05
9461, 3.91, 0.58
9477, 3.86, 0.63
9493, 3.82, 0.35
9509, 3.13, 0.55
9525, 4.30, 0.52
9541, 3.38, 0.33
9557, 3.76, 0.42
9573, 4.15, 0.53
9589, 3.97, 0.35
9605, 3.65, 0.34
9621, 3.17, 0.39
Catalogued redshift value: 0.247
